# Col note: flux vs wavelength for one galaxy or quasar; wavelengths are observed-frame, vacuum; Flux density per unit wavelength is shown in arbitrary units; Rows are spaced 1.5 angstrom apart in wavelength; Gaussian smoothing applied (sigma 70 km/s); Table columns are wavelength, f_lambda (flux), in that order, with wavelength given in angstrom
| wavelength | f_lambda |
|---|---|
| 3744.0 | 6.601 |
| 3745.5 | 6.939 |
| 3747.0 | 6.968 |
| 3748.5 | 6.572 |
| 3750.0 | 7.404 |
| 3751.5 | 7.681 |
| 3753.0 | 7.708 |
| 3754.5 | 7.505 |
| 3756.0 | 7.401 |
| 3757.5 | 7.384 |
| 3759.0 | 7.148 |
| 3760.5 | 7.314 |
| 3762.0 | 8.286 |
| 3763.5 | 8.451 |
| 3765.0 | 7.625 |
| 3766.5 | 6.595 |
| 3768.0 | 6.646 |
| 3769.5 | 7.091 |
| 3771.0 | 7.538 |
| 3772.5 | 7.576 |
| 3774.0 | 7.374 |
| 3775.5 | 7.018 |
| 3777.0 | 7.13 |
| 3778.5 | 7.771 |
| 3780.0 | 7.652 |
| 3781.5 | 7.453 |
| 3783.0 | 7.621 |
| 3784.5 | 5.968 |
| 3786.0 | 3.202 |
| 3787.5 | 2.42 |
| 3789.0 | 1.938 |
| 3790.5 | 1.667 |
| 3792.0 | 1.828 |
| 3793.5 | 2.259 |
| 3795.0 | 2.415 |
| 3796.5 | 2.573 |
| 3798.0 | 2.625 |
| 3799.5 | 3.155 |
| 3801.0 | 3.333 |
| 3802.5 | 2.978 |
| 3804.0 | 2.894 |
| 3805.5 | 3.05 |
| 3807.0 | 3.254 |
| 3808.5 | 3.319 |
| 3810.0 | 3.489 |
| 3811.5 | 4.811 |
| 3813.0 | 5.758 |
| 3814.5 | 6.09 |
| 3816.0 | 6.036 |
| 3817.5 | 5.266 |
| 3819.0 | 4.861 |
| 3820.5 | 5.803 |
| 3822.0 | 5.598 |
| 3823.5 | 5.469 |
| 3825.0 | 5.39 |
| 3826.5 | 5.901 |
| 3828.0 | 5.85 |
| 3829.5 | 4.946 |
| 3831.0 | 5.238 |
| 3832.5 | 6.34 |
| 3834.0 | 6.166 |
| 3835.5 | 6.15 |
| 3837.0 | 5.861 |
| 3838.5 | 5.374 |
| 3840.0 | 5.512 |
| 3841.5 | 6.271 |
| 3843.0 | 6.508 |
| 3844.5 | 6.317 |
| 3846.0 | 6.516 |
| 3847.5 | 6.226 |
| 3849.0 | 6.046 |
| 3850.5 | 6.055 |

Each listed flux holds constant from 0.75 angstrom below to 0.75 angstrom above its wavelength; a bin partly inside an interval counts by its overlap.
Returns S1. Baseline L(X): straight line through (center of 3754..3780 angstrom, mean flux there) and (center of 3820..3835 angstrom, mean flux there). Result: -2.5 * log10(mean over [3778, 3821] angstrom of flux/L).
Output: 0.48 mag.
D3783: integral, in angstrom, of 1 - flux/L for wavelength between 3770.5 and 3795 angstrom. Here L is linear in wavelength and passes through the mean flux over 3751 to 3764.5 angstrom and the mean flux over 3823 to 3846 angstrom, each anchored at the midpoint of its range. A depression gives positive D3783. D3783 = 6.3 angstrom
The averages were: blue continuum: 7.65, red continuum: 5.85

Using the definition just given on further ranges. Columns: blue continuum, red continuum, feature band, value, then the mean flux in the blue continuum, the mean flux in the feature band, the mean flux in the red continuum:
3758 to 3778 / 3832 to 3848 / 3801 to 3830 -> 7.9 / 7.37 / 4.74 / 6.11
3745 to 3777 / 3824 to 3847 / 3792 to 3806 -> 8.2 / 7.34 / 2.75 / 5.89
